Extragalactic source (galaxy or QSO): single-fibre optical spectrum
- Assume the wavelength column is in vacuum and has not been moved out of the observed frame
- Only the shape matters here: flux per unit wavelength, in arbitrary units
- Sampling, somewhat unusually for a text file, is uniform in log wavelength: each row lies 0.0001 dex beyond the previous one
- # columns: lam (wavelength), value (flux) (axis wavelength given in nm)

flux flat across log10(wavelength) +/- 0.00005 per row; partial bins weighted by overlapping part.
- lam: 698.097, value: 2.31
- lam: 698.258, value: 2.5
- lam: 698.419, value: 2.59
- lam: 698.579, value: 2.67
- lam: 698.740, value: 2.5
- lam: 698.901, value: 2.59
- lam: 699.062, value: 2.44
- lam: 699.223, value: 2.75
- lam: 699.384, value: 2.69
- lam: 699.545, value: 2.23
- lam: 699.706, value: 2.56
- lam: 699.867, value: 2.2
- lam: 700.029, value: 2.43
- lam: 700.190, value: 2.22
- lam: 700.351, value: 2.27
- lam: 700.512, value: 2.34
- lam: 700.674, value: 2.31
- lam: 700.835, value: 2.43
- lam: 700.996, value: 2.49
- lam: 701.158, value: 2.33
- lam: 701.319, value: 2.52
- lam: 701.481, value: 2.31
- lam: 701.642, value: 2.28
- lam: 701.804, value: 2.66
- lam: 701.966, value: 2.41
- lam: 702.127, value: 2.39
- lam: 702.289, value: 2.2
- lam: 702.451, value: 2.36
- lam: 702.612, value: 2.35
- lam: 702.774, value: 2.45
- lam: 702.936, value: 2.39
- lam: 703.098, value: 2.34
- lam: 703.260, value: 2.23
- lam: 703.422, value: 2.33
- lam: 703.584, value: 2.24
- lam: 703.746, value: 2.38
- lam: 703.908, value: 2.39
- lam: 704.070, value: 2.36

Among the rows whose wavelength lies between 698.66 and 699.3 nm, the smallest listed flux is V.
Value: 2.44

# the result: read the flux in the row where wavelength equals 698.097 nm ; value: 2.31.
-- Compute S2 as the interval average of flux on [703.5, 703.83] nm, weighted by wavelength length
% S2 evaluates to 2.31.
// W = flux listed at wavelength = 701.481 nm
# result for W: 2.31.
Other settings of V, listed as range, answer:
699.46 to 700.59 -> 2.2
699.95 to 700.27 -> 2.22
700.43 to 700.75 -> 2.31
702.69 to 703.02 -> 2.39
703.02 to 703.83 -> 2.23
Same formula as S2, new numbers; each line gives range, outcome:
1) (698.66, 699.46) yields 2.59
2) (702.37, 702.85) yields 2.39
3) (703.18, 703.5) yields 2.28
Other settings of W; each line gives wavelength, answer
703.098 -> 2.34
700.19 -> 2.22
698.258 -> 2.5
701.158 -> 2.33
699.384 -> 2.69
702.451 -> 2.36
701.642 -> 2.28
